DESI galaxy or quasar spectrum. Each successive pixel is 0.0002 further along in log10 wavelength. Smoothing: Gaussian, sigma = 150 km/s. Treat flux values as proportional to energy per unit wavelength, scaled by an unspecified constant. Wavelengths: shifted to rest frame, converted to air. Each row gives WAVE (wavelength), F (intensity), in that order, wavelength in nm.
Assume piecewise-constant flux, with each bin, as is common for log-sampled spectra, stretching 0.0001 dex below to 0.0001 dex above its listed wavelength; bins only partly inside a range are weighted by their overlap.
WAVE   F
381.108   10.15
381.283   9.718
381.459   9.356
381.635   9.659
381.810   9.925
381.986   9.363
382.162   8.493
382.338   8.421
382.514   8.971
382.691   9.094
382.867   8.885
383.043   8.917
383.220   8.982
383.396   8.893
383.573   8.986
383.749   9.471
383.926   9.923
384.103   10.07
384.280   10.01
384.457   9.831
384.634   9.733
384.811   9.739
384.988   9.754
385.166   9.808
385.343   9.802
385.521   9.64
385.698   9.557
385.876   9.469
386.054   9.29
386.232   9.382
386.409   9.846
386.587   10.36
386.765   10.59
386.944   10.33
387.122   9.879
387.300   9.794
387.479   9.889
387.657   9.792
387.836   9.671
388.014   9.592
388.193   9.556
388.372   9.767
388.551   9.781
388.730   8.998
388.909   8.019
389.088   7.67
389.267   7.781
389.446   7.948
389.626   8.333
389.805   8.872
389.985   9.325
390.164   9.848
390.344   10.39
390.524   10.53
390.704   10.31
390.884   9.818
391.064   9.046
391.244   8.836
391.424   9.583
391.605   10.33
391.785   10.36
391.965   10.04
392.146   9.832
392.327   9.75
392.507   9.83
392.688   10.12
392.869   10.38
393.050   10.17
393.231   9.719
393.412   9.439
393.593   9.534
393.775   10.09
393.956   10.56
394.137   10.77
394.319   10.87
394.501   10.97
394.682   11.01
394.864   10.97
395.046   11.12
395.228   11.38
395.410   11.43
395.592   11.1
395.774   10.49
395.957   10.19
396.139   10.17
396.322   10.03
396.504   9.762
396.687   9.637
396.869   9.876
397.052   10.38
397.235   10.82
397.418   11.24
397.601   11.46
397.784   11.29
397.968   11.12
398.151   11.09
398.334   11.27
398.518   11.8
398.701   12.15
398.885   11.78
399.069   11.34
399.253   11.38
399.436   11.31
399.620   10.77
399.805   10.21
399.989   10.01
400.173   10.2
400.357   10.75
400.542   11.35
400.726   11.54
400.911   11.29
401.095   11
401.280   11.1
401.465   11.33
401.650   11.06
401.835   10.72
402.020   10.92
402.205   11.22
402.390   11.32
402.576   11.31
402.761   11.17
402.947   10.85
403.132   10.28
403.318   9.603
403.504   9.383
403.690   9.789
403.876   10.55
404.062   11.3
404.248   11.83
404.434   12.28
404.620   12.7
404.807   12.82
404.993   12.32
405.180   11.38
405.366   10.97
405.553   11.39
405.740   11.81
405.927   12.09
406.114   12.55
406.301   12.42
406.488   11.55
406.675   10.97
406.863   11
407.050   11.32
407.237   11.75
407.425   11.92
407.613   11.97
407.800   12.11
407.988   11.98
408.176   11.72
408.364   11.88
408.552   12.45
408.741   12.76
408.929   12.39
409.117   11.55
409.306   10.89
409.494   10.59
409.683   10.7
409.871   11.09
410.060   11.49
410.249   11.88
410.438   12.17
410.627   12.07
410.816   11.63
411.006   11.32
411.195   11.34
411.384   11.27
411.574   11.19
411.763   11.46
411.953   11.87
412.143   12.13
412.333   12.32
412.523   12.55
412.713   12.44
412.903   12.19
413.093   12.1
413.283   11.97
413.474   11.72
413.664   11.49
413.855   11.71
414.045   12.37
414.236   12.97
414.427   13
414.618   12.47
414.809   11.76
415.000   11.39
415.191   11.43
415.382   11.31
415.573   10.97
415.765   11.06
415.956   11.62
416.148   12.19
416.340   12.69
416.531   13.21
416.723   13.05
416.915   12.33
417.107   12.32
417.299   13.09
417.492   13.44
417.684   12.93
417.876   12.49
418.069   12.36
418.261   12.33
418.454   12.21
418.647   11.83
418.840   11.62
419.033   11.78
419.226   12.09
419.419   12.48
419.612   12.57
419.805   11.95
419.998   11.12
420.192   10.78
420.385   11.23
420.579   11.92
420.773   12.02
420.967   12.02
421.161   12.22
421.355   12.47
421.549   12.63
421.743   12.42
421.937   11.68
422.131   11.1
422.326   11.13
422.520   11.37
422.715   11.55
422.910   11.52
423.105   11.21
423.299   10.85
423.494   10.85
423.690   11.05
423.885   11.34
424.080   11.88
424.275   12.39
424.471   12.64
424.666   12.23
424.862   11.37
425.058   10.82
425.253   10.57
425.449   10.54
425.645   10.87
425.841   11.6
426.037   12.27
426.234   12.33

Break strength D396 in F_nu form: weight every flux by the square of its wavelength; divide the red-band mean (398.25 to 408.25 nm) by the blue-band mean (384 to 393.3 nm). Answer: 1.27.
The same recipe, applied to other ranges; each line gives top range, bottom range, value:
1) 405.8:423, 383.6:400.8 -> 1.31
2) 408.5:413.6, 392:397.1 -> 1.23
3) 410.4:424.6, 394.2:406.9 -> 1.17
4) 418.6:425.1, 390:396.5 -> 1.32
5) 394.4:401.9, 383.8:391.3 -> 1.21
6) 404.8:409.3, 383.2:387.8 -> 1.36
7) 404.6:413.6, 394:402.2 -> 1.14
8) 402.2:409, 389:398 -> 1.22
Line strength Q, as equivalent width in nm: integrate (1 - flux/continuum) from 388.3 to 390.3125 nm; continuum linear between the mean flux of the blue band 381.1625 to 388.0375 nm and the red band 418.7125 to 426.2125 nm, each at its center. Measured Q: 0.210 nm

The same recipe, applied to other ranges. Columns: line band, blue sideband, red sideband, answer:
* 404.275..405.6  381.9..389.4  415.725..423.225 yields -0.13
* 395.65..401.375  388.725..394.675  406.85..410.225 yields -0.21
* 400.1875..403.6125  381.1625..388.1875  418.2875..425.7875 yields -0.12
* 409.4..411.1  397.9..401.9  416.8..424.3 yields 0.01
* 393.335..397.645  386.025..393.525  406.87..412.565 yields -0.15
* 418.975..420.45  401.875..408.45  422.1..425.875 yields -0.05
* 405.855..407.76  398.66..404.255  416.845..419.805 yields -0.07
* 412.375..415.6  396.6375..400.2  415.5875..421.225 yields -0.03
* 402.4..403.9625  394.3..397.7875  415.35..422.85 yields 0.10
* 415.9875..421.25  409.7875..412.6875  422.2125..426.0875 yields -0.31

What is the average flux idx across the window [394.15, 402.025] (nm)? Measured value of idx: 10.9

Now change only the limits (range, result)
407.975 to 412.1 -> 11.6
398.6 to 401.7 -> 11.1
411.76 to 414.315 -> 12.1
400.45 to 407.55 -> 11.3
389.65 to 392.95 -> 9.81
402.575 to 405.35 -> 11.2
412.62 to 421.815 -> 12.1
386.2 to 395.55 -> 9.86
